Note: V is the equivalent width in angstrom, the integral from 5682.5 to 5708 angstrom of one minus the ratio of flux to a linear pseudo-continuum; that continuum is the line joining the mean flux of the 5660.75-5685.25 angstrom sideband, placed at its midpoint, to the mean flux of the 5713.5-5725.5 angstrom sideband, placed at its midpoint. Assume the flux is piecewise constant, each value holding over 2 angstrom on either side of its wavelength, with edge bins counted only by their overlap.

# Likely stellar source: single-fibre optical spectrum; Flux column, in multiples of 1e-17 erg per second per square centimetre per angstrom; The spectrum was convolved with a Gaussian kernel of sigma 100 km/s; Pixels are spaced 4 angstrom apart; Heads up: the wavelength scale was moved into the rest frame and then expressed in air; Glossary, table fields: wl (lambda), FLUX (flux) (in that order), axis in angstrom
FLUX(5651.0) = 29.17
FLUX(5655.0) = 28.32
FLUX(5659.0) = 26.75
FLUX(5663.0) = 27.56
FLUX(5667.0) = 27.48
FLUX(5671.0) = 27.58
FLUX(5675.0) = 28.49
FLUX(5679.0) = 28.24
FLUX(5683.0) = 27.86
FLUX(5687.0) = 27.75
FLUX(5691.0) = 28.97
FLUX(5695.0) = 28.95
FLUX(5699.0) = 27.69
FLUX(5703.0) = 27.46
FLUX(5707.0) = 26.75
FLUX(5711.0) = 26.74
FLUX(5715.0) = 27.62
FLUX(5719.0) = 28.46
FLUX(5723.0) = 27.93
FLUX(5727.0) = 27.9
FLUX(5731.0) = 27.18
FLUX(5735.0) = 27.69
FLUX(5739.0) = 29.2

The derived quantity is 0.0 angstrom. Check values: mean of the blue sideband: 27.9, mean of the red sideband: 28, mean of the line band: 28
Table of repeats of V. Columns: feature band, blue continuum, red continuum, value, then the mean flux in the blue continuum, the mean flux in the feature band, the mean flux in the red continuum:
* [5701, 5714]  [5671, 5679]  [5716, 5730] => 0.5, 28.2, 27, 28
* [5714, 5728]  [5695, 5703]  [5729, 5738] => -0.1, 27.9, 28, 27.6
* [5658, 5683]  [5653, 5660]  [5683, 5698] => 0.2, 27.6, 27.7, 28.4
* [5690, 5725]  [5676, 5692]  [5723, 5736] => 0.1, 28.2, 27.8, 27.6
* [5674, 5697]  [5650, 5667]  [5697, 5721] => -0.6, 27.8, 28.4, 27.5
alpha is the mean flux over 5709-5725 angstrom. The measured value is 27.7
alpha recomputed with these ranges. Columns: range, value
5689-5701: 28.5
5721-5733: 27.7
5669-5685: 28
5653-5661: 27.5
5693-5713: 27.5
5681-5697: 28.4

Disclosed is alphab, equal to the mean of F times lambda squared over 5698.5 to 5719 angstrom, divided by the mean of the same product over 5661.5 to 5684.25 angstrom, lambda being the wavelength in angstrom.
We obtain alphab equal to 1.0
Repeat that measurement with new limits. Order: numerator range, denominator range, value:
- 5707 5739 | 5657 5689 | 1.02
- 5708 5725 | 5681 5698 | 0.98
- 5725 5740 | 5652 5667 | 1.04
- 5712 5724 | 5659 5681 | 1.02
